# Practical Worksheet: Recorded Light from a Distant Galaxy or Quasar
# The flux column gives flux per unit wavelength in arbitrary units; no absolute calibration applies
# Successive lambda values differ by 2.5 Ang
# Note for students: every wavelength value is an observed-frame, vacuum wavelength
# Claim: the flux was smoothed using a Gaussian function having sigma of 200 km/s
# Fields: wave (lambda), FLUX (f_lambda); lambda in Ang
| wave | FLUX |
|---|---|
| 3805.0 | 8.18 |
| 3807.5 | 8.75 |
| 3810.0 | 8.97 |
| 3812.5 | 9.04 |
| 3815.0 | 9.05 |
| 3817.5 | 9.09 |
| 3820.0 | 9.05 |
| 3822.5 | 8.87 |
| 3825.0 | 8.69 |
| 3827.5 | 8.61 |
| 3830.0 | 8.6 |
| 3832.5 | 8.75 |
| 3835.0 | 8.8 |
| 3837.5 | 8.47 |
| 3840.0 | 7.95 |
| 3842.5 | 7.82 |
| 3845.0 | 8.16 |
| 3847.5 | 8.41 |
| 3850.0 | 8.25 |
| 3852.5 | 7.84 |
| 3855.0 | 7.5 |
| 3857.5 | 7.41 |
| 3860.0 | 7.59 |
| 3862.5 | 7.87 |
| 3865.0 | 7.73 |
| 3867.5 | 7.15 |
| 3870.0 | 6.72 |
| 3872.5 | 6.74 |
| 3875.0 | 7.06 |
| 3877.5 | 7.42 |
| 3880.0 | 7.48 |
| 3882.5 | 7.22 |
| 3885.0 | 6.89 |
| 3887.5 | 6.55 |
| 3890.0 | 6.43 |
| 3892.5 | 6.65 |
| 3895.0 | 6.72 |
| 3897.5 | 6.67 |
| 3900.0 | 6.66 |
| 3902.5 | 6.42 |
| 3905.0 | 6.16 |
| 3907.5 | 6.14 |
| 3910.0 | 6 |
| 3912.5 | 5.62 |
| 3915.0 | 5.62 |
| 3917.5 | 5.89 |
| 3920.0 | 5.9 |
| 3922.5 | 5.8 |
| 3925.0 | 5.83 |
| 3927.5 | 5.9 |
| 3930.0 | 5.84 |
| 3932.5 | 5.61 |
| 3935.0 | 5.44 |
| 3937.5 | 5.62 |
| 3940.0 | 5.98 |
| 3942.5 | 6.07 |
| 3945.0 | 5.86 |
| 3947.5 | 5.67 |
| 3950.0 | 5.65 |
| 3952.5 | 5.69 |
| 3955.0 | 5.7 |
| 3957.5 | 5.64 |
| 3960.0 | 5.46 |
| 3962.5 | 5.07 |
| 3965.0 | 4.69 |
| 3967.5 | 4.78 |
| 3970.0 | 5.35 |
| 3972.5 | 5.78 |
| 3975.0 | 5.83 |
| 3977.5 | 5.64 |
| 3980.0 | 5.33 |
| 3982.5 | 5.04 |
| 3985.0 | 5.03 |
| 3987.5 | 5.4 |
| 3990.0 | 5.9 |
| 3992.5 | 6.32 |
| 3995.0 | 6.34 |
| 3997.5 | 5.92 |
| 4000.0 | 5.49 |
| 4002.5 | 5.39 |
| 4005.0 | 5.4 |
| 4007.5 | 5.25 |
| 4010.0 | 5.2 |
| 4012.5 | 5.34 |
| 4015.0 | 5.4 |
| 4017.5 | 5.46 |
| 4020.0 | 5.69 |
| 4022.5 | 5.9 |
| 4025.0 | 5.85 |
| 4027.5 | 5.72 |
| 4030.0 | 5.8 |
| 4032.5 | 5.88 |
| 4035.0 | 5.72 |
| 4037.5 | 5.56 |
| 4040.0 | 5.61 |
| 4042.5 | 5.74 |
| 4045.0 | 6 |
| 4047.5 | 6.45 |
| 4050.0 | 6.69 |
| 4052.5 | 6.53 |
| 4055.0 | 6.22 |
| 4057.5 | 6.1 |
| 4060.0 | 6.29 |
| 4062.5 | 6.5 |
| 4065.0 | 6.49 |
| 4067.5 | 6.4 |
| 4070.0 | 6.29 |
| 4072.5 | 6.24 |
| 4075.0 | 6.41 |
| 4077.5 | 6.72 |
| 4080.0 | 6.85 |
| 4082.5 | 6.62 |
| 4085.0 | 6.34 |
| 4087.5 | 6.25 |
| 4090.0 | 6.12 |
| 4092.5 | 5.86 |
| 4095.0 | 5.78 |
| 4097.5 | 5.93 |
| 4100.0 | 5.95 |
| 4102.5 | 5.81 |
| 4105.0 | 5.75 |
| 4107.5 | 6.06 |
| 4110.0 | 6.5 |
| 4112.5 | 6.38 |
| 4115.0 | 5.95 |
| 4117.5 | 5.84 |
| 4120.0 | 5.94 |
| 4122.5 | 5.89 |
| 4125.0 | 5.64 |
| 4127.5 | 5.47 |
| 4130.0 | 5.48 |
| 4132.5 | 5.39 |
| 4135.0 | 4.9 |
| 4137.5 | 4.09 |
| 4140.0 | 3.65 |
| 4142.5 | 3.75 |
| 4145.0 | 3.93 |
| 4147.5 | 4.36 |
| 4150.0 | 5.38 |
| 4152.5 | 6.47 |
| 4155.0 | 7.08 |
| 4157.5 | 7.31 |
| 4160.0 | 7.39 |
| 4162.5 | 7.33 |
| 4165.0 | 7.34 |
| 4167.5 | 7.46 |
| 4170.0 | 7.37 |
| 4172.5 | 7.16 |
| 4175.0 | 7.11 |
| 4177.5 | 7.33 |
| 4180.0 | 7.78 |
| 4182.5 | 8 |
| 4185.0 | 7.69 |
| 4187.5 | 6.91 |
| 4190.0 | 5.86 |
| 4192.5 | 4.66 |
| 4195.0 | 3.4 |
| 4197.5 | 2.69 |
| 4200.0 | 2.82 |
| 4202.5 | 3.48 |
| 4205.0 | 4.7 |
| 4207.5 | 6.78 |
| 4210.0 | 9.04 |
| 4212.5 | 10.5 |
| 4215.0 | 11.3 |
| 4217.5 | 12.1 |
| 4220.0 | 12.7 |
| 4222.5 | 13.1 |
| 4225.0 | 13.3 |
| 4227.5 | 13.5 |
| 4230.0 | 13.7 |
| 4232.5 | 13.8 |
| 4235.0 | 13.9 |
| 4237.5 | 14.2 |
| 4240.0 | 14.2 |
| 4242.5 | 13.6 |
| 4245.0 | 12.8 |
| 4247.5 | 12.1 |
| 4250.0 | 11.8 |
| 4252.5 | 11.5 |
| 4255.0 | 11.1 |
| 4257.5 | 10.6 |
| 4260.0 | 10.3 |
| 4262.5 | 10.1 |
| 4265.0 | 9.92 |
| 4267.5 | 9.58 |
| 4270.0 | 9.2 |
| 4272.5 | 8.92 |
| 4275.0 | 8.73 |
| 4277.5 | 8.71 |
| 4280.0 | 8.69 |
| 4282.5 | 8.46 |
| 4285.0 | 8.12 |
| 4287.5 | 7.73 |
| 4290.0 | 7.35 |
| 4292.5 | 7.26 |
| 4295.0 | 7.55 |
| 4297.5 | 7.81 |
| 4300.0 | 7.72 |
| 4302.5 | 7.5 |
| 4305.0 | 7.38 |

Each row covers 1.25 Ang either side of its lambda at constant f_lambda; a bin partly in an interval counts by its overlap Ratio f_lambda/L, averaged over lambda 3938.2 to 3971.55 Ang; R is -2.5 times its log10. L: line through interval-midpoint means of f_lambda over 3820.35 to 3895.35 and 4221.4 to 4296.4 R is 0.46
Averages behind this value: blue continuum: 7.71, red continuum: 10.8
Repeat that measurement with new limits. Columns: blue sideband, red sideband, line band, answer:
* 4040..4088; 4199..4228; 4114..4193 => 0.32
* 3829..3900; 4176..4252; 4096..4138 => 0.49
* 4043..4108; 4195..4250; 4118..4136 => 0.36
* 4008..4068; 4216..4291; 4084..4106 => 0.22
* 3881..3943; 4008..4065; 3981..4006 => 0.07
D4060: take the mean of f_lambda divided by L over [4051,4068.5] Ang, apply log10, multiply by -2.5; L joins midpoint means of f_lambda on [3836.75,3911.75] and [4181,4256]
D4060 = 0.33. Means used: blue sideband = 7.18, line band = 6.37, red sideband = 9.83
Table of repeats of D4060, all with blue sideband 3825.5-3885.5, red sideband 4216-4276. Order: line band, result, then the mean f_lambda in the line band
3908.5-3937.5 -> 0.42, 5.76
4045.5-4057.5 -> 0.47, 6.4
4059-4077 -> 0.49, 6.39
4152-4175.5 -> 0.46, 7.23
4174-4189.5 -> 0.45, 7.4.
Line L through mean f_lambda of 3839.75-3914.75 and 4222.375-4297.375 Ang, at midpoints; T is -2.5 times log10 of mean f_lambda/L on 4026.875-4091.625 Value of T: 0.38 mag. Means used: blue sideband 7.08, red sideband 10.7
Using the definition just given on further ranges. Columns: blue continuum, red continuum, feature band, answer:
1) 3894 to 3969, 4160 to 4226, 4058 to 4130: 0.13 mag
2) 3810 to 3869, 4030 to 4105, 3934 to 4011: 0.26 mag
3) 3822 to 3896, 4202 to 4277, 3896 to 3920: 0.30 mag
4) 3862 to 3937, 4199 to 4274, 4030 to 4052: 0.36 mag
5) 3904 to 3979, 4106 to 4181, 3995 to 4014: 0.06 mag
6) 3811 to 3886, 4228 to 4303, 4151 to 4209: 0.49 mag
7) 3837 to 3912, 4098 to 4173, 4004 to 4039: 0.16 mag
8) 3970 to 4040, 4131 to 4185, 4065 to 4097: -0.07 mag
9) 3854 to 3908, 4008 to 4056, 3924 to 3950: 0.14 mag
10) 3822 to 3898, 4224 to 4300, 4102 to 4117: 0.48 mag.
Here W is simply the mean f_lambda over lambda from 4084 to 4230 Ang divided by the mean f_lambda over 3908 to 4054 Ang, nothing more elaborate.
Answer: 1.2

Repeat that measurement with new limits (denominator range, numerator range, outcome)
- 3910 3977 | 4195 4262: 1.88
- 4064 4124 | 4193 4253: 1.68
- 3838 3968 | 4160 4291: 1.42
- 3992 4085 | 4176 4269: 1.63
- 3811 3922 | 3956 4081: 0.78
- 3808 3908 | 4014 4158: 0.76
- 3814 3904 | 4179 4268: 1.28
